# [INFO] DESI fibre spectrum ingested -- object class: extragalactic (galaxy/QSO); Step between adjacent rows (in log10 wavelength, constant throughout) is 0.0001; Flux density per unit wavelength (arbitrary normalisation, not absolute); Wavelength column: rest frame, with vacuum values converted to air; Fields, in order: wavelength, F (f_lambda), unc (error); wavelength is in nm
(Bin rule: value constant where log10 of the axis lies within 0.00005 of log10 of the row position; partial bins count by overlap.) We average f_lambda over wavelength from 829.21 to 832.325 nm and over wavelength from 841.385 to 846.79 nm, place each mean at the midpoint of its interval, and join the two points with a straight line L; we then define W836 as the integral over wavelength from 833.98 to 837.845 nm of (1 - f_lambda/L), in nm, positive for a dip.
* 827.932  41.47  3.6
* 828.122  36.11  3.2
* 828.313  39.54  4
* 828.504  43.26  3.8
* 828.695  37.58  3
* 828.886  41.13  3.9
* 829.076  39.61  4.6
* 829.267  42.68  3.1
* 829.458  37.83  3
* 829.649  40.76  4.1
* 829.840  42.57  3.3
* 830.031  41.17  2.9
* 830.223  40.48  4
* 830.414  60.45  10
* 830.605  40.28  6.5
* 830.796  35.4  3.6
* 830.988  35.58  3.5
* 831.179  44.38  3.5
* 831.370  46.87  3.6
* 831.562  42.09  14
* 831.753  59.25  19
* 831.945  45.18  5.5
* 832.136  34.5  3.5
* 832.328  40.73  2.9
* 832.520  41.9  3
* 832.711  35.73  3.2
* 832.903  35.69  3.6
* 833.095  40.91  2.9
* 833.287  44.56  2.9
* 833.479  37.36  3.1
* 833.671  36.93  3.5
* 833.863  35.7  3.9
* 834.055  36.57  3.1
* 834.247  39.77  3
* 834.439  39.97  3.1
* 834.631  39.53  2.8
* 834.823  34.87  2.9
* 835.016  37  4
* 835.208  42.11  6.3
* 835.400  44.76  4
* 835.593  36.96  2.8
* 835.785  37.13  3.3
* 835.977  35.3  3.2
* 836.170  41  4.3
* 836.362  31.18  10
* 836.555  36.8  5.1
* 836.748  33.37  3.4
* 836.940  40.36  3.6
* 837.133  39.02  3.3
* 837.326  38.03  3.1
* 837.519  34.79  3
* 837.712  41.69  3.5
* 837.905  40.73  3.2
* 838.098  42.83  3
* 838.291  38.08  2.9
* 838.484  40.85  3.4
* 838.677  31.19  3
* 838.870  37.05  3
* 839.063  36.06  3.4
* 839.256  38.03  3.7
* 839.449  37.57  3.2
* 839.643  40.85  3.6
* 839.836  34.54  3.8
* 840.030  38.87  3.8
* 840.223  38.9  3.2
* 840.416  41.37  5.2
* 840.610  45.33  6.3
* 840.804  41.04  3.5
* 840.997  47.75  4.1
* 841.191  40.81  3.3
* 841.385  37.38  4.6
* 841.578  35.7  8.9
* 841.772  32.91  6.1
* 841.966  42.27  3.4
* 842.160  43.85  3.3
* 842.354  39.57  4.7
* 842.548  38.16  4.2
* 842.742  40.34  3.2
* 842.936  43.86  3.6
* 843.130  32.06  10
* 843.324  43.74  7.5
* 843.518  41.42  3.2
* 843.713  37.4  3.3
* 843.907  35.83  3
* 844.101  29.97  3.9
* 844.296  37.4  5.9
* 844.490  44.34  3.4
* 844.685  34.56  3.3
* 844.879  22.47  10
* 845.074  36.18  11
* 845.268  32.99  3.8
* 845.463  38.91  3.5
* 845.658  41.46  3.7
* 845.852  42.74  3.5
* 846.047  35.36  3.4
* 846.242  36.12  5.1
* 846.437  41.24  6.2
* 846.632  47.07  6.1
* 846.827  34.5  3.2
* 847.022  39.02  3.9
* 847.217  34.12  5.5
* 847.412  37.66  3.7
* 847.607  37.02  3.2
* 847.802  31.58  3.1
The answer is 0.29 nm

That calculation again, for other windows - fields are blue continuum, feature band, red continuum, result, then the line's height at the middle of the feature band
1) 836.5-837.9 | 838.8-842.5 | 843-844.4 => -0.20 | 37.5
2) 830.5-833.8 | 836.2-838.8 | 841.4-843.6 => 0.16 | 40.2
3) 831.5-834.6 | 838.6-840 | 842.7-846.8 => 0.08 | 39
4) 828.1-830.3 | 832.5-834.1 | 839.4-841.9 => 0.07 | 40.1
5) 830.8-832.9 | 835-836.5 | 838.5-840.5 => 0.06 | 39.7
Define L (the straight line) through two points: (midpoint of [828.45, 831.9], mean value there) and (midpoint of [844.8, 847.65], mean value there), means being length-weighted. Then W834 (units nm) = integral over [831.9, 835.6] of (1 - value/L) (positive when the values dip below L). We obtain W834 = 0.23 nm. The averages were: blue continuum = 42.9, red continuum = 37.2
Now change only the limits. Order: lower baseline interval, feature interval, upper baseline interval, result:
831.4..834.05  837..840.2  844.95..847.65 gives 0.116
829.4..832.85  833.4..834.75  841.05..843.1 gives 0.120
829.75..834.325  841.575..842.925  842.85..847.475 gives -0.040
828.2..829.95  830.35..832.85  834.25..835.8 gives -0.185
